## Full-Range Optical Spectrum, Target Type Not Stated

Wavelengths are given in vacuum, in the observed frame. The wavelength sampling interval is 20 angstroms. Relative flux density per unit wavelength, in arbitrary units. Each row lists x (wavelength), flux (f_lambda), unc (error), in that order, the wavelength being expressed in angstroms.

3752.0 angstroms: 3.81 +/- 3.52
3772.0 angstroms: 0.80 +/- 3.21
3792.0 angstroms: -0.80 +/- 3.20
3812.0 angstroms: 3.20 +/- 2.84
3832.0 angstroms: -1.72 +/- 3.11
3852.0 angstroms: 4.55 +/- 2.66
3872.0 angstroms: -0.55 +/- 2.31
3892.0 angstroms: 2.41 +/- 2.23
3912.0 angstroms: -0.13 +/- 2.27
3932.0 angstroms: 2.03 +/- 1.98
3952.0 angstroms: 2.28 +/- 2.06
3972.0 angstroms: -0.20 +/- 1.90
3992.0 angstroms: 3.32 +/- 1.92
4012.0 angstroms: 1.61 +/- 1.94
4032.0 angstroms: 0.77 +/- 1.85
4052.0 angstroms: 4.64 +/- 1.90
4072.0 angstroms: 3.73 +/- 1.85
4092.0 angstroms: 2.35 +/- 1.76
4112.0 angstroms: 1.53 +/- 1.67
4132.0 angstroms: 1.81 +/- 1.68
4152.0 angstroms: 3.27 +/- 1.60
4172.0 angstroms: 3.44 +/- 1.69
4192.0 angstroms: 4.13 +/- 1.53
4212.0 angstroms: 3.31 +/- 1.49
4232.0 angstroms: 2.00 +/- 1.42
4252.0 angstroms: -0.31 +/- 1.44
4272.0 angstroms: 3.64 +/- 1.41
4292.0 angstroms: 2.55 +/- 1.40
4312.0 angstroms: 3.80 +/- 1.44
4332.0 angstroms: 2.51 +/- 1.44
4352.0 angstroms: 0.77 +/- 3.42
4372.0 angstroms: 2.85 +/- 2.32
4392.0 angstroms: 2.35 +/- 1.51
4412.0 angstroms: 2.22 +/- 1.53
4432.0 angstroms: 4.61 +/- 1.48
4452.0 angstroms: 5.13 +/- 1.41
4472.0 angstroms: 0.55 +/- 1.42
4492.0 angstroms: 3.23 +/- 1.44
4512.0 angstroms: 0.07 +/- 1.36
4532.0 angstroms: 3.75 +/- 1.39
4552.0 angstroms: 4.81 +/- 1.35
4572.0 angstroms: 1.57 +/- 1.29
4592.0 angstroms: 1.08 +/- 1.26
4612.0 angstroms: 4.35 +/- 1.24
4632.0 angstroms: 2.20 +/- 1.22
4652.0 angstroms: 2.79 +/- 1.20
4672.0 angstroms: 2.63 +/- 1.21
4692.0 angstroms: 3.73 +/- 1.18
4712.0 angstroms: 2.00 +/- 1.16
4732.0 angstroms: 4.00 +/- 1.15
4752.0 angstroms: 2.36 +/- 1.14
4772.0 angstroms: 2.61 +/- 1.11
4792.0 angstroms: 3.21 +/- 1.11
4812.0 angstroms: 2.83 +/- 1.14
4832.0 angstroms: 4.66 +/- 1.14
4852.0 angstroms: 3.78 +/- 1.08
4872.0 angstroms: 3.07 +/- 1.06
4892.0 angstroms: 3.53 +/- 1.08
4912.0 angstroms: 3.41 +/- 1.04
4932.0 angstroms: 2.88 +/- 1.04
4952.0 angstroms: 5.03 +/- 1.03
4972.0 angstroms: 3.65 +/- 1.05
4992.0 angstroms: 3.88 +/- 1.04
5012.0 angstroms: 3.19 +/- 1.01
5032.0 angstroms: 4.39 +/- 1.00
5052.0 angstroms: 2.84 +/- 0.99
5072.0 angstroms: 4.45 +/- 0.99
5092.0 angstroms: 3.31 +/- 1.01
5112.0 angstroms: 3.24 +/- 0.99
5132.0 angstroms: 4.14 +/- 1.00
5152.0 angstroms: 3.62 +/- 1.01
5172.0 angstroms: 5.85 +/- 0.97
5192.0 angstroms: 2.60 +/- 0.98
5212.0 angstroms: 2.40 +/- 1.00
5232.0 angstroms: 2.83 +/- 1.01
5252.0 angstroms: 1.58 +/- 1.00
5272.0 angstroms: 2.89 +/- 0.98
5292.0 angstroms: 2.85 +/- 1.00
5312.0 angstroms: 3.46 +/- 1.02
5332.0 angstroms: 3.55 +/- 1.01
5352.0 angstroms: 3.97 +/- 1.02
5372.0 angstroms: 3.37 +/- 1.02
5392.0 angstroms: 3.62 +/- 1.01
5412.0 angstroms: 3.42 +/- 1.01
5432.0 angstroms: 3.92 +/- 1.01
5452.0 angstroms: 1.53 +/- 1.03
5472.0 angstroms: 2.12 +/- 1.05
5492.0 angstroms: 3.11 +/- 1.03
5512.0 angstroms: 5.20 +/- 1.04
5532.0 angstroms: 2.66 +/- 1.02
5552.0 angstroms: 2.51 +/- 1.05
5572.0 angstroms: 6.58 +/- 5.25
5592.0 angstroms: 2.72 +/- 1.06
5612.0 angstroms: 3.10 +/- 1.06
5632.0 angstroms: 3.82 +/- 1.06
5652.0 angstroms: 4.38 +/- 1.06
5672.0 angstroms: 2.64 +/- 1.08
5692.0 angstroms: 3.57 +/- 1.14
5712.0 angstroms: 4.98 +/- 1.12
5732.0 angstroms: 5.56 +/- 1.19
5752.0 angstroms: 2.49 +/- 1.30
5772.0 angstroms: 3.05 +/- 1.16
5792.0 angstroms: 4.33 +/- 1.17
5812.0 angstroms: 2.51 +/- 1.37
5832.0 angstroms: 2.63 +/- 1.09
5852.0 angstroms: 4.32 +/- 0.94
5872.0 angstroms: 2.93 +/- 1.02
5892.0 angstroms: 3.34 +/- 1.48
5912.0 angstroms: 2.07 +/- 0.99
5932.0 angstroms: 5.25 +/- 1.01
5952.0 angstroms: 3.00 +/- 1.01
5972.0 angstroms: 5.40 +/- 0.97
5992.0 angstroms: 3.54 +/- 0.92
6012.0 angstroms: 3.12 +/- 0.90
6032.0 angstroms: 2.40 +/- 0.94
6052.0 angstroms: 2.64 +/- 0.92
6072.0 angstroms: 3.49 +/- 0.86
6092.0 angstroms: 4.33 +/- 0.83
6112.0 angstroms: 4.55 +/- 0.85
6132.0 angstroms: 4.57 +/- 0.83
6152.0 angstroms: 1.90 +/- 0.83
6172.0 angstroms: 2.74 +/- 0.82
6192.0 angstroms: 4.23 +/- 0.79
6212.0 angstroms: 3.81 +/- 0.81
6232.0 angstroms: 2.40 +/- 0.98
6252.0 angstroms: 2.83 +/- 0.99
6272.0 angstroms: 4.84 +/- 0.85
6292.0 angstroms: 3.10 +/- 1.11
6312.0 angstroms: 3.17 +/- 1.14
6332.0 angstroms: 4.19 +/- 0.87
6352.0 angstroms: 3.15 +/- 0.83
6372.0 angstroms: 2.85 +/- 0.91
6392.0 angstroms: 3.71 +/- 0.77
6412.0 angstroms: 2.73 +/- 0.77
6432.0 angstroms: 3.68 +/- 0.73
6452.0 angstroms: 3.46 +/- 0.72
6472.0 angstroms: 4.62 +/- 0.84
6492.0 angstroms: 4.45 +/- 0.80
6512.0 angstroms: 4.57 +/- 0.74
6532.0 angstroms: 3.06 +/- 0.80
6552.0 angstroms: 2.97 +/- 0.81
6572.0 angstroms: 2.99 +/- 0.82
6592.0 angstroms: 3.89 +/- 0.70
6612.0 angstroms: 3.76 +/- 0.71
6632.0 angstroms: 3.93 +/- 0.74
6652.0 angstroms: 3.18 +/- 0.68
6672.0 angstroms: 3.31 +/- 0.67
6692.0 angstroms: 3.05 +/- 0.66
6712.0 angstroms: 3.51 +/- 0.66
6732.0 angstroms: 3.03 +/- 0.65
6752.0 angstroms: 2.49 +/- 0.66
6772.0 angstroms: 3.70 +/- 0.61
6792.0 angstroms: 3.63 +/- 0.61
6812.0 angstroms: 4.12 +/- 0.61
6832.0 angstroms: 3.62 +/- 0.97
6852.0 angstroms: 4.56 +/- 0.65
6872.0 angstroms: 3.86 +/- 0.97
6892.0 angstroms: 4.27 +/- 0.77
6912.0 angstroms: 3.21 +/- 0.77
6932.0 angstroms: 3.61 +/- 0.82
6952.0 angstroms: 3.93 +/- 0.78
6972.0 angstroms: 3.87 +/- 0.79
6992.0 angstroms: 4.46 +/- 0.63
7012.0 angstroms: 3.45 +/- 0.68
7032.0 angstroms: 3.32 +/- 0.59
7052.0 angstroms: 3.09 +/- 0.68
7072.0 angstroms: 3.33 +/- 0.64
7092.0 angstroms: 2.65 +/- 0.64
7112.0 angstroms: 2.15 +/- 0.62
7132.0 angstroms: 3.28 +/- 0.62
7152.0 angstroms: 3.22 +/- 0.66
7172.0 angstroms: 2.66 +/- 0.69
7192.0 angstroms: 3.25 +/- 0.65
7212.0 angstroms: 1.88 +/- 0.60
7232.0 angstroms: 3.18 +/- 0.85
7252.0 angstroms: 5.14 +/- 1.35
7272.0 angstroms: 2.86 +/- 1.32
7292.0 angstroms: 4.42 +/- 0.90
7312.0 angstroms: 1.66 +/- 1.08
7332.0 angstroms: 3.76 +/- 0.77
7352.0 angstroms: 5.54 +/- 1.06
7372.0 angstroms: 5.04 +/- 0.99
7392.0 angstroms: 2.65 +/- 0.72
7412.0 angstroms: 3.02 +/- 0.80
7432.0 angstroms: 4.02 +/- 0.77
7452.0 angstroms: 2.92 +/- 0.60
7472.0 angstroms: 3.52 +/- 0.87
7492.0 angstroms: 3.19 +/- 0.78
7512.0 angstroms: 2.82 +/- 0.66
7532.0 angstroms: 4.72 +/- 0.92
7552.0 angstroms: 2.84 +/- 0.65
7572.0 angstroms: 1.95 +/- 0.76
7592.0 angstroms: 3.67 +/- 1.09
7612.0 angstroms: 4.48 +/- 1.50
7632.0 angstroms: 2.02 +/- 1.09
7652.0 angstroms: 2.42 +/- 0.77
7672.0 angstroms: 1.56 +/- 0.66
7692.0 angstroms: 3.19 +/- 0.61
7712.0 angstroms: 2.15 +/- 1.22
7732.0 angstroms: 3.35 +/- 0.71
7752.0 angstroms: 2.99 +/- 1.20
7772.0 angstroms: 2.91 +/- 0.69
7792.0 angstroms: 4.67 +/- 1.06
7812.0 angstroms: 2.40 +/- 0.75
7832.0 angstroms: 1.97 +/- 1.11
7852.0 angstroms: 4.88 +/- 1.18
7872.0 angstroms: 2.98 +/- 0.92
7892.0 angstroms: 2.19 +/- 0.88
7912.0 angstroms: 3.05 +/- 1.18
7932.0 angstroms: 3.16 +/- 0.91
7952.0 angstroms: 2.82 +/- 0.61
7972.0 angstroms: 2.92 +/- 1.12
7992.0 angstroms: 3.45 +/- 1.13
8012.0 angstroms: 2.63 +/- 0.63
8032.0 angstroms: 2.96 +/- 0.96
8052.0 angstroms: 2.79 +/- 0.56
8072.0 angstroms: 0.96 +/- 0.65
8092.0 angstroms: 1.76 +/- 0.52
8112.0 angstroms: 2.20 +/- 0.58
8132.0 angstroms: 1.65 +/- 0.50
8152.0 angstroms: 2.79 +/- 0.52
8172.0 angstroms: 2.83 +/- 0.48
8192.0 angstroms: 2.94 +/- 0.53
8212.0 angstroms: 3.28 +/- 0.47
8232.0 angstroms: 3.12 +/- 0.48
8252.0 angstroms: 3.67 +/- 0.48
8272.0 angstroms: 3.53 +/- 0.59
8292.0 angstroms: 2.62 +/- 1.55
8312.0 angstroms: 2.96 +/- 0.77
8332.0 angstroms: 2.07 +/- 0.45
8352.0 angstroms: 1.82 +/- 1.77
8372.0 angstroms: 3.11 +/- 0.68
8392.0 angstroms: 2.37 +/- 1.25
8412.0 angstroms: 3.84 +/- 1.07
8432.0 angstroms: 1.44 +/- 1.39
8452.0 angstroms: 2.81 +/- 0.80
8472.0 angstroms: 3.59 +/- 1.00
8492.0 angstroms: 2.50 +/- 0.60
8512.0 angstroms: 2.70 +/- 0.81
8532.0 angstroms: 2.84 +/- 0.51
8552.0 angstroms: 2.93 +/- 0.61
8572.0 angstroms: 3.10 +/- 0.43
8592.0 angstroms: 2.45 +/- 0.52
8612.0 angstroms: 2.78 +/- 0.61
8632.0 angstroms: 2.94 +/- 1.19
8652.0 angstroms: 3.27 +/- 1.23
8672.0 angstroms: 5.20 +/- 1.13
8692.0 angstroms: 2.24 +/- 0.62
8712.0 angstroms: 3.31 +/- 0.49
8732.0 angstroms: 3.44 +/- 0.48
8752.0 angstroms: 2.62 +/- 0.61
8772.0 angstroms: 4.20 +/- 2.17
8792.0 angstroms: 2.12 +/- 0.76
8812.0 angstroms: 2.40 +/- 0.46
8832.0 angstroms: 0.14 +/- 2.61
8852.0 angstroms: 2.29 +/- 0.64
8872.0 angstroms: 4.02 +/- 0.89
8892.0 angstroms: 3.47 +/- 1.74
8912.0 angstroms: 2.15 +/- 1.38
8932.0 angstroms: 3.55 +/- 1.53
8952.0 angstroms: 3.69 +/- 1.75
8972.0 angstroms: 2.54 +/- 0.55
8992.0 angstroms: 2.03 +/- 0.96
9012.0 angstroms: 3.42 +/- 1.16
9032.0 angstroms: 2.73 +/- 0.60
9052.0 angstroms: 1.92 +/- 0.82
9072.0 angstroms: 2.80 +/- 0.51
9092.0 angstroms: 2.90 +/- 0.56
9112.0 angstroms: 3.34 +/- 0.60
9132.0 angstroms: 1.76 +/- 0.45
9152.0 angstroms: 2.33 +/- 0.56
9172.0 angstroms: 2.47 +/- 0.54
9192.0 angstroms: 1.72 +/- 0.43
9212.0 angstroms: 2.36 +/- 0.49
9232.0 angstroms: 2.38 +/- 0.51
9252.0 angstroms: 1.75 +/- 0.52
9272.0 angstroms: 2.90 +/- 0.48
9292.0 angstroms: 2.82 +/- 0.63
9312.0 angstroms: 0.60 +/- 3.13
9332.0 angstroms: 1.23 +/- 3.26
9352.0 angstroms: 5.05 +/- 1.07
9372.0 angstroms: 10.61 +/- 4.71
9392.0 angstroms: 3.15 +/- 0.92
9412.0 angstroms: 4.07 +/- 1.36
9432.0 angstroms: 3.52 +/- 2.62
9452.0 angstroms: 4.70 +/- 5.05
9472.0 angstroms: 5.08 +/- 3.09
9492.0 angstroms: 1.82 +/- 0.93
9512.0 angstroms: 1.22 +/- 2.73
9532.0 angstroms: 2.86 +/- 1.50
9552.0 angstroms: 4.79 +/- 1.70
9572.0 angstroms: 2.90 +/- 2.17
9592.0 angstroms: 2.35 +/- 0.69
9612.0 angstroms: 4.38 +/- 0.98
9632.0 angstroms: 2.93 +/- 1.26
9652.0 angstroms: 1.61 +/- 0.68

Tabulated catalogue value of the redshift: 0.20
